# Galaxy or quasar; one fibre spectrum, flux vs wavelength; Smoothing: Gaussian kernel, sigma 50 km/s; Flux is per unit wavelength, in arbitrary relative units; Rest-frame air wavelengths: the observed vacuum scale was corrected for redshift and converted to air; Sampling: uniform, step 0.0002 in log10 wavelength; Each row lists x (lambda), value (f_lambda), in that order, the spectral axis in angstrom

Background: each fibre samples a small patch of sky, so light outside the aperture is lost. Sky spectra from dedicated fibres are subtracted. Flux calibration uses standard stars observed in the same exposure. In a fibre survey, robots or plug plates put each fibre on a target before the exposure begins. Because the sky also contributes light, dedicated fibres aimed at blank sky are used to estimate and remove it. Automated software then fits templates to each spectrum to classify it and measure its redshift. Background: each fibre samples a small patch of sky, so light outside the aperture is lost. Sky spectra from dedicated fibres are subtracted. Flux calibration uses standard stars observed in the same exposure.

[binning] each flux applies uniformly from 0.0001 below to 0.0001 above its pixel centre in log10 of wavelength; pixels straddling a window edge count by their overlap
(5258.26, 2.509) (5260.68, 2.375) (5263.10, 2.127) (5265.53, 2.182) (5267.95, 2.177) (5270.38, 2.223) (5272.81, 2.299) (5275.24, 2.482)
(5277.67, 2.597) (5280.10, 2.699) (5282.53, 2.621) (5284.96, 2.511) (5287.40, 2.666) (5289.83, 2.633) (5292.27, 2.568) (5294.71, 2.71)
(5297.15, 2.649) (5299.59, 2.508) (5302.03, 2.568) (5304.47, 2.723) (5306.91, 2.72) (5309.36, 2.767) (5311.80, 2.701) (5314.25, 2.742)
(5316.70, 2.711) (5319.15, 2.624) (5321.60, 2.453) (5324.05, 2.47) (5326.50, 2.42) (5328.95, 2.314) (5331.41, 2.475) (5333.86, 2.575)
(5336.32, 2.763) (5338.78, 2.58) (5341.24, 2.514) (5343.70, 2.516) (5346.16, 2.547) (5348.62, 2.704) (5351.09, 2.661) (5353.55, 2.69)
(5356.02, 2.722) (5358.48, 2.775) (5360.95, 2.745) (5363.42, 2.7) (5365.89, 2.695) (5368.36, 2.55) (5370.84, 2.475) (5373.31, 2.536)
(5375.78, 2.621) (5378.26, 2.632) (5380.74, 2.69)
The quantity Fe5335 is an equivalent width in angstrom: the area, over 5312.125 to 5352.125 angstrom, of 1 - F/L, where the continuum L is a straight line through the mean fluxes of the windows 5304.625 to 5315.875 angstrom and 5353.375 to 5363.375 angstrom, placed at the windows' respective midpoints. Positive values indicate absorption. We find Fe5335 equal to 2.4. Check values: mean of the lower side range 2.73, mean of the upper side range 2.73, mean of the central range 2.57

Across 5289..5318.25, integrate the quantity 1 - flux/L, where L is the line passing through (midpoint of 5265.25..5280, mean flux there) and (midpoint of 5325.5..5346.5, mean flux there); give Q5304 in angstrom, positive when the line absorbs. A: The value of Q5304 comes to -2.69 angstrom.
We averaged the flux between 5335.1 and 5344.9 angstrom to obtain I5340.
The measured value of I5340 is 2.59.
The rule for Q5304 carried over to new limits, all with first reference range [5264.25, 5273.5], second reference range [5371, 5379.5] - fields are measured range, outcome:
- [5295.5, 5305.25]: -1.2 angstrom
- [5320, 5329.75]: -0.1 angstrom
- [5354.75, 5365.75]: -0.9 angstrom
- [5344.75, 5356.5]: -0.8 angstrom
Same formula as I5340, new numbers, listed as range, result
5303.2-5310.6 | 2.74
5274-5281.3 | 2.59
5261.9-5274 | 2.2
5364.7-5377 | 2.58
